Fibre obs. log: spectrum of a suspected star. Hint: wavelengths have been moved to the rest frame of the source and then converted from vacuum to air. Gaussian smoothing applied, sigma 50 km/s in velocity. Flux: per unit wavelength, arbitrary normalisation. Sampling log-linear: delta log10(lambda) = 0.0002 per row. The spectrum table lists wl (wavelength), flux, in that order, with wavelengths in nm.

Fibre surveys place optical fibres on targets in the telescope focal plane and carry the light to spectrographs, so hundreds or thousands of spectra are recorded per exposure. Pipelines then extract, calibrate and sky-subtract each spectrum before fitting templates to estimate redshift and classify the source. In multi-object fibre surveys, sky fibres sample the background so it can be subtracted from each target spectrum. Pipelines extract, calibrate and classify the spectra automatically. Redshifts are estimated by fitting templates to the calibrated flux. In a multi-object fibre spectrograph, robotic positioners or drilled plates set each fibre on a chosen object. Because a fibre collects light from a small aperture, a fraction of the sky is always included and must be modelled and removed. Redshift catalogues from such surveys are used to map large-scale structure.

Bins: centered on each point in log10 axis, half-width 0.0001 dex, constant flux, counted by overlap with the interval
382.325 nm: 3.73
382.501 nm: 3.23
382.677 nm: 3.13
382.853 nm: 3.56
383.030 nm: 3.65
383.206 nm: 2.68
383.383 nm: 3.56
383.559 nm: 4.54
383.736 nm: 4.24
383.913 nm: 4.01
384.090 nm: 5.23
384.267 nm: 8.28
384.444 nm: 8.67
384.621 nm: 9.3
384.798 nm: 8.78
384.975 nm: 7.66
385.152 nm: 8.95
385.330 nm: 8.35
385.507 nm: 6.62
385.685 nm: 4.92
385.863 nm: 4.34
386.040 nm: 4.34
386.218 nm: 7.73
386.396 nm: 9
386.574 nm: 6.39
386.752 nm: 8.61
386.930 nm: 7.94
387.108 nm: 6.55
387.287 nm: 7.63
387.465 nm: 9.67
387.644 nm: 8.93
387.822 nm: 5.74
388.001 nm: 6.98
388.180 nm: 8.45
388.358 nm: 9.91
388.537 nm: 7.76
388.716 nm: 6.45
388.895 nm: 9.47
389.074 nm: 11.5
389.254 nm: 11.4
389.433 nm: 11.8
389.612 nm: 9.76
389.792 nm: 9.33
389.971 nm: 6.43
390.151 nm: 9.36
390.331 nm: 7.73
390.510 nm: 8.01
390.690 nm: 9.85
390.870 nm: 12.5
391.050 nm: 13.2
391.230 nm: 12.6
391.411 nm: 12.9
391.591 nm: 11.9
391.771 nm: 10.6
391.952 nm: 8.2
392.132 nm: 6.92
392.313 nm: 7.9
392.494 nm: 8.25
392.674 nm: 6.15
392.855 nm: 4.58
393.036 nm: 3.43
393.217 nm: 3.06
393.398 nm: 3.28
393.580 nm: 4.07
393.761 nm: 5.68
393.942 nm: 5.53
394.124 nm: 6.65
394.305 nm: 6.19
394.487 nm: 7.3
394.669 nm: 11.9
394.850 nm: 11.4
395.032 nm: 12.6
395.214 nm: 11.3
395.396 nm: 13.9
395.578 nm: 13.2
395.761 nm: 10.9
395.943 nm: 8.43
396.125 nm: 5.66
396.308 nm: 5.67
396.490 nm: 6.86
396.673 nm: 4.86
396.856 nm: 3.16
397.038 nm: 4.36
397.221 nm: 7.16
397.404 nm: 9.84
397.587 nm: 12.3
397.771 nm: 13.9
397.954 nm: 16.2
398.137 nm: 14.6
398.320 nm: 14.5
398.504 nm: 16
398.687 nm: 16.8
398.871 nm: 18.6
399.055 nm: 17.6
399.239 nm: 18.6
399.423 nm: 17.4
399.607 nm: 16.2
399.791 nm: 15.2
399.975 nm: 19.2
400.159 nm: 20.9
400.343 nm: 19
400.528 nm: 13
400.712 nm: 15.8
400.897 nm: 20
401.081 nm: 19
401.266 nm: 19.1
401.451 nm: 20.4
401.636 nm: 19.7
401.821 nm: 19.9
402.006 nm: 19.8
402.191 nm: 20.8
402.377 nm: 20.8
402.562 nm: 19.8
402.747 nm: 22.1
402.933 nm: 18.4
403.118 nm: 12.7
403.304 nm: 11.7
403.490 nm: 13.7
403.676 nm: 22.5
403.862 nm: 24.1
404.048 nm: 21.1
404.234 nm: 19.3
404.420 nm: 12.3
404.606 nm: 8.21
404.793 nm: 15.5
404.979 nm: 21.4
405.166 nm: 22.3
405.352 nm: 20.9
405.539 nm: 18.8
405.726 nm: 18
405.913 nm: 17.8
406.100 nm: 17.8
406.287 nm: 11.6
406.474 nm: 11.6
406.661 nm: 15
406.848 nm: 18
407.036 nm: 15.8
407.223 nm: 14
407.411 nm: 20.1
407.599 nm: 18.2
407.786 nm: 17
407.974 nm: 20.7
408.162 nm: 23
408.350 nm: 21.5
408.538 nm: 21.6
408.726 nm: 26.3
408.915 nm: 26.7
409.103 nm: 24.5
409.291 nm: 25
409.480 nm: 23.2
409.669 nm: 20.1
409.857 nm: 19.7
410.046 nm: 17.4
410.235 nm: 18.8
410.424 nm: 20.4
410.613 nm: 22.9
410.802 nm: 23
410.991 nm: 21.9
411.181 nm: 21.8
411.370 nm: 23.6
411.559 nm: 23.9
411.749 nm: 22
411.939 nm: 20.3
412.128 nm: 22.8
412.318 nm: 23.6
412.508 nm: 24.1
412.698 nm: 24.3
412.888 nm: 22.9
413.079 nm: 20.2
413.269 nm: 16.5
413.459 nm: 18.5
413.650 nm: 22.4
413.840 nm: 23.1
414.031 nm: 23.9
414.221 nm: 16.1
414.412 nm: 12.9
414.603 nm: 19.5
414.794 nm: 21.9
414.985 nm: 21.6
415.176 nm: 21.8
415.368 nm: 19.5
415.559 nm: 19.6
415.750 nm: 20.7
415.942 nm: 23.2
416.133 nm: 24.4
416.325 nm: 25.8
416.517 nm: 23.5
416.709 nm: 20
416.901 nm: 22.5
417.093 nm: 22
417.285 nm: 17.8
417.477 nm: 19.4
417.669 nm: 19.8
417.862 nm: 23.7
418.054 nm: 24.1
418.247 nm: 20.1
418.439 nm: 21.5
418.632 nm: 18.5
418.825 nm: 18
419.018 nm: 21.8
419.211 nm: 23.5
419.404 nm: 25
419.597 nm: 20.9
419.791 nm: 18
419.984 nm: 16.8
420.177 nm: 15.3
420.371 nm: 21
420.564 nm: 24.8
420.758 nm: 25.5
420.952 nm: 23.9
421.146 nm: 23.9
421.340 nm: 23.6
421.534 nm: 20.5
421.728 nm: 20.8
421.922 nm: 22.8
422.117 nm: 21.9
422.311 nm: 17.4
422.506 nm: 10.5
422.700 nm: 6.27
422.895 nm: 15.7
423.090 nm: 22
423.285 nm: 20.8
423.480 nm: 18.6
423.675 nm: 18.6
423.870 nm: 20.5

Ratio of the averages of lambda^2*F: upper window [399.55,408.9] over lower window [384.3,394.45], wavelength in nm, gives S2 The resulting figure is 2.47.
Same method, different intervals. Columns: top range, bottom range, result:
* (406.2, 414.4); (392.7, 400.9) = 1.97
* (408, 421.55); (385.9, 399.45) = 2.56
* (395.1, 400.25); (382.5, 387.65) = 2.12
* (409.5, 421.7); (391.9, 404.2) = 1.76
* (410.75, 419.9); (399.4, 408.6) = 1.25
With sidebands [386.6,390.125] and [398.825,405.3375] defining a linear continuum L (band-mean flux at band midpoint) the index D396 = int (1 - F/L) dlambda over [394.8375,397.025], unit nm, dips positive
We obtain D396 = 0.80 nm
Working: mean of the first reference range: 8.62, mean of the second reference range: 18.2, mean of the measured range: 8.74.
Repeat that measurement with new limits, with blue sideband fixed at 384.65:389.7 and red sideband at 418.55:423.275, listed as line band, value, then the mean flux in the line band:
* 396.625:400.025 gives -0.407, 13.5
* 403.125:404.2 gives -0.331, 18.2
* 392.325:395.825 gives 0.913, 7.85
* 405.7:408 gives -0.217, 16.4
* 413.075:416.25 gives -0.470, 20.4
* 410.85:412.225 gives -0.472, 22.4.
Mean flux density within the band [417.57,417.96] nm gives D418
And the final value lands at 21.8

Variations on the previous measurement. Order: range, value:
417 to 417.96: 20.6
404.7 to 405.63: 19.8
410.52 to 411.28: 22.4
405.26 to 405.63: 19.8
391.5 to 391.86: 11.3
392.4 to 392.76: 7.23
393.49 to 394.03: 5.1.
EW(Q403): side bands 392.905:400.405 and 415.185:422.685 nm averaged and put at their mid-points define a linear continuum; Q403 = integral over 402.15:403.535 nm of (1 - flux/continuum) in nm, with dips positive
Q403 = -0.38 nm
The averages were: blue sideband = 11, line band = 17.5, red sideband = 20.9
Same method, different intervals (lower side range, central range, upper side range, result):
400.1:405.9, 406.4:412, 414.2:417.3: -0.28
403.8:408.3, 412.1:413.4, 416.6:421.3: -0.16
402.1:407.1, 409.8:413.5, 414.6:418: -0.29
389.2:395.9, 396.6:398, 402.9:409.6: 0.41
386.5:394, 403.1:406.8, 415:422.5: -0.49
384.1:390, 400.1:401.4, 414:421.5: -0.39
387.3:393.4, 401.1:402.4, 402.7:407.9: -0.42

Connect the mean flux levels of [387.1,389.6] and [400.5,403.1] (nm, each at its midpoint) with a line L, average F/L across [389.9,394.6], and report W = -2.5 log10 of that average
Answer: 0.423 mag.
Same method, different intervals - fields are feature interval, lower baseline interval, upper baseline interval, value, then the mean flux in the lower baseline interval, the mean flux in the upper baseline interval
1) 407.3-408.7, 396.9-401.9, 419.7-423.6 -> -0.18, 16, 19.5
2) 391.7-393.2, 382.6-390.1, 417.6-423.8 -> 0.37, 7.22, 20.2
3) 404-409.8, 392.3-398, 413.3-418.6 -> -0.23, 7.93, 21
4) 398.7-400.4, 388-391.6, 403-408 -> -0.25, 9.9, 17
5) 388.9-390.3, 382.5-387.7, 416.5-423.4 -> -0.20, 6.39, 20.3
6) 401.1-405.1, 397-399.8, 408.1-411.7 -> -0.04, 14.5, 22.4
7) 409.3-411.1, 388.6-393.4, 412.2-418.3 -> -0.13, 8.85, 21.2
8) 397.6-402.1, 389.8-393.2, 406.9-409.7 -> -0.17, 8.8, 21.2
